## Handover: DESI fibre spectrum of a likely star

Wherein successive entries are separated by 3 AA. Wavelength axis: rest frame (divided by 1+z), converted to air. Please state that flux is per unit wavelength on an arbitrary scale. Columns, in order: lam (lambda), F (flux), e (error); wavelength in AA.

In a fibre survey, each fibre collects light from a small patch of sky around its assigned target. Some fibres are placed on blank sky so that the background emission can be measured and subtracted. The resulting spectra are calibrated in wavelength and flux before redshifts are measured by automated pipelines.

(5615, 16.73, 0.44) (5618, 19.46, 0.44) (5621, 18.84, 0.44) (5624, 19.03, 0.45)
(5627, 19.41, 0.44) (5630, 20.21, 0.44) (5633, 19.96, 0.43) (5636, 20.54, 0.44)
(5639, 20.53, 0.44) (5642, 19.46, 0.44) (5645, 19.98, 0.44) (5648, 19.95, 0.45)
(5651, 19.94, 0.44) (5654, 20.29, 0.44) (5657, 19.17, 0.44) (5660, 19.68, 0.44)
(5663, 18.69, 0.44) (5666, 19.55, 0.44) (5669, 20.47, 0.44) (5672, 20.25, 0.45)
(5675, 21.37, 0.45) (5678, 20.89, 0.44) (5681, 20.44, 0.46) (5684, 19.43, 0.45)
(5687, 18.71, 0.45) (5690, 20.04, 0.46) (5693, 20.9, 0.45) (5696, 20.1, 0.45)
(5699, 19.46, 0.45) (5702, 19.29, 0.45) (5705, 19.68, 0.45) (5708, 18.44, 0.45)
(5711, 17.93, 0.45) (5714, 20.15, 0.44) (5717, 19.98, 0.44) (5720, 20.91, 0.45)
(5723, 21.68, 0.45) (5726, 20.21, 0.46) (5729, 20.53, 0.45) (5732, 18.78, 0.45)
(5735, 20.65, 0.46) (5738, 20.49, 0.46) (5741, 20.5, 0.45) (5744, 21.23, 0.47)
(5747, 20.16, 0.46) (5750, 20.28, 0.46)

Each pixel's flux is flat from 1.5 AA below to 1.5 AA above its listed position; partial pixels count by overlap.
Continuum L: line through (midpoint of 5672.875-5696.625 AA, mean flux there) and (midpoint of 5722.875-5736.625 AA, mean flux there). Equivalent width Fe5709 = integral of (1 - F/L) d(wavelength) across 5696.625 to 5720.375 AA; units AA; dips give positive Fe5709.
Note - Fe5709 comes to 0.9 AA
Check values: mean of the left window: 20.2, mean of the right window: 20.2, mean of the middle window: 19.4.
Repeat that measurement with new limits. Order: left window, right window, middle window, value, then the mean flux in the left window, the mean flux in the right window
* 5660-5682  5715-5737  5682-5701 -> 0.5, 20.2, 20.4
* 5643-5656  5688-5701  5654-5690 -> 0.2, 20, 20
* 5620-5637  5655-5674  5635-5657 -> -0.4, 19.7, 19.7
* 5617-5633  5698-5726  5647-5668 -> -0.1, 19.4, 19.8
